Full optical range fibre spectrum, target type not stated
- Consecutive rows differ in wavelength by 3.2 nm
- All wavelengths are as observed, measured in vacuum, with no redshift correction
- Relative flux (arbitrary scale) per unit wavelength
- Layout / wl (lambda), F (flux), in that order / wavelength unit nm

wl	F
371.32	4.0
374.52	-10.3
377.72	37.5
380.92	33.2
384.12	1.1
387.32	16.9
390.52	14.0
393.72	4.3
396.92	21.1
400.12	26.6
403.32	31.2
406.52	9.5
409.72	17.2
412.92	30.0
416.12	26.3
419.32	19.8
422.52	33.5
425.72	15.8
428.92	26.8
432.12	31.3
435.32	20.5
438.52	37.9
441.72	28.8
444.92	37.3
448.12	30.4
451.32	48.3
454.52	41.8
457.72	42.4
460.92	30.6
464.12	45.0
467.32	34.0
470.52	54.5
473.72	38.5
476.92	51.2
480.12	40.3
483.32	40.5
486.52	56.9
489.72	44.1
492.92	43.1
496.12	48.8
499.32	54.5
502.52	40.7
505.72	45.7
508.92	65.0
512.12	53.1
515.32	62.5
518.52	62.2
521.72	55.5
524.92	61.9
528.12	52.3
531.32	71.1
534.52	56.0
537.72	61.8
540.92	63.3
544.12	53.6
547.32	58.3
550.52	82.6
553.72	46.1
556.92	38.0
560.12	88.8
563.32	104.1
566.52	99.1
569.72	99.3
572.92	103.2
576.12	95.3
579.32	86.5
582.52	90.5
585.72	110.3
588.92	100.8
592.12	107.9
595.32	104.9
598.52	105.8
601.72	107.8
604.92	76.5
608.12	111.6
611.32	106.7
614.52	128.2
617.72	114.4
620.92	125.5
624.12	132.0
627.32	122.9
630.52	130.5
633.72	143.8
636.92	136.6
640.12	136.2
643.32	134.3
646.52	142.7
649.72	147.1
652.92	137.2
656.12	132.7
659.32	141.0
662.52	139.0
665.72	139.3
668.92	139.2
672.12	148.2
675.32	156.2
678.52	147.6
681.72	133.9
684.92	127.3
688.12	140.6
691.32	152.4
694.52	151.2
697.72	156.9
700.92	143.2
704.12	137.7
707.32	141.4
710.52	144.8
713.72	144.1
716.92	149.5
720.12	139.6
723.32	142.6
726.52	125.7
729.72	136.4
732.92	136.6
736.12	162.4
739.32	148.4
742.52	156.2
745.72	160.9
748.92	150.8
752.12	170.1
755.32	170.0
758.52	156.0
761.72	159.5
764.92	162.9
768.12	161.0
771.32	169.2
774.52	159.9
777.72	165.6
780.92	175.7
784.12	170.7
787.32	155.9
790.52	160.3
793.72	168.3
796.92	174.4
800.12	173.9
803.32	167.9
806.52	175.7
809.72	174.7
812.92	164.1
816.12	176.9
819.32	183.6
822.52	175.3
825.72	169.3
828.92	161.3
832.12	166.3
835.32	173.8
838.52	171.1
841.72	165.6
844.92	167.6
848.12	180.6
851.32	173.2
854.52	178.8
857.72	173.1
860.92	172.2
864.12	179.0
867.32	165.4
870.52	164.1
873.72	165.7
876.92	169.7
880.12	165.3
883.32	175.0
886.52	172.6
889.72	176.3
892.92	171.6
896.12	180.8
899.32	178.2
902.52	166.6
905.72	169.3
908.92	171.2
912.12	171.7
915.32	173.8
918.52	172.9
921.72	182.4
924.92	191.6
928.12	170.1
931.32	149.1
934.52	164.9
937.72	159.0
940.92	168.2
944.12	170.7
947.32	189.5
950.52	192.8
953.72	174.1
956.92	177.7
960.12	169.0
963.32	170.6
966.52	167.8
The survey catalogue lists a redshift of 0.405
